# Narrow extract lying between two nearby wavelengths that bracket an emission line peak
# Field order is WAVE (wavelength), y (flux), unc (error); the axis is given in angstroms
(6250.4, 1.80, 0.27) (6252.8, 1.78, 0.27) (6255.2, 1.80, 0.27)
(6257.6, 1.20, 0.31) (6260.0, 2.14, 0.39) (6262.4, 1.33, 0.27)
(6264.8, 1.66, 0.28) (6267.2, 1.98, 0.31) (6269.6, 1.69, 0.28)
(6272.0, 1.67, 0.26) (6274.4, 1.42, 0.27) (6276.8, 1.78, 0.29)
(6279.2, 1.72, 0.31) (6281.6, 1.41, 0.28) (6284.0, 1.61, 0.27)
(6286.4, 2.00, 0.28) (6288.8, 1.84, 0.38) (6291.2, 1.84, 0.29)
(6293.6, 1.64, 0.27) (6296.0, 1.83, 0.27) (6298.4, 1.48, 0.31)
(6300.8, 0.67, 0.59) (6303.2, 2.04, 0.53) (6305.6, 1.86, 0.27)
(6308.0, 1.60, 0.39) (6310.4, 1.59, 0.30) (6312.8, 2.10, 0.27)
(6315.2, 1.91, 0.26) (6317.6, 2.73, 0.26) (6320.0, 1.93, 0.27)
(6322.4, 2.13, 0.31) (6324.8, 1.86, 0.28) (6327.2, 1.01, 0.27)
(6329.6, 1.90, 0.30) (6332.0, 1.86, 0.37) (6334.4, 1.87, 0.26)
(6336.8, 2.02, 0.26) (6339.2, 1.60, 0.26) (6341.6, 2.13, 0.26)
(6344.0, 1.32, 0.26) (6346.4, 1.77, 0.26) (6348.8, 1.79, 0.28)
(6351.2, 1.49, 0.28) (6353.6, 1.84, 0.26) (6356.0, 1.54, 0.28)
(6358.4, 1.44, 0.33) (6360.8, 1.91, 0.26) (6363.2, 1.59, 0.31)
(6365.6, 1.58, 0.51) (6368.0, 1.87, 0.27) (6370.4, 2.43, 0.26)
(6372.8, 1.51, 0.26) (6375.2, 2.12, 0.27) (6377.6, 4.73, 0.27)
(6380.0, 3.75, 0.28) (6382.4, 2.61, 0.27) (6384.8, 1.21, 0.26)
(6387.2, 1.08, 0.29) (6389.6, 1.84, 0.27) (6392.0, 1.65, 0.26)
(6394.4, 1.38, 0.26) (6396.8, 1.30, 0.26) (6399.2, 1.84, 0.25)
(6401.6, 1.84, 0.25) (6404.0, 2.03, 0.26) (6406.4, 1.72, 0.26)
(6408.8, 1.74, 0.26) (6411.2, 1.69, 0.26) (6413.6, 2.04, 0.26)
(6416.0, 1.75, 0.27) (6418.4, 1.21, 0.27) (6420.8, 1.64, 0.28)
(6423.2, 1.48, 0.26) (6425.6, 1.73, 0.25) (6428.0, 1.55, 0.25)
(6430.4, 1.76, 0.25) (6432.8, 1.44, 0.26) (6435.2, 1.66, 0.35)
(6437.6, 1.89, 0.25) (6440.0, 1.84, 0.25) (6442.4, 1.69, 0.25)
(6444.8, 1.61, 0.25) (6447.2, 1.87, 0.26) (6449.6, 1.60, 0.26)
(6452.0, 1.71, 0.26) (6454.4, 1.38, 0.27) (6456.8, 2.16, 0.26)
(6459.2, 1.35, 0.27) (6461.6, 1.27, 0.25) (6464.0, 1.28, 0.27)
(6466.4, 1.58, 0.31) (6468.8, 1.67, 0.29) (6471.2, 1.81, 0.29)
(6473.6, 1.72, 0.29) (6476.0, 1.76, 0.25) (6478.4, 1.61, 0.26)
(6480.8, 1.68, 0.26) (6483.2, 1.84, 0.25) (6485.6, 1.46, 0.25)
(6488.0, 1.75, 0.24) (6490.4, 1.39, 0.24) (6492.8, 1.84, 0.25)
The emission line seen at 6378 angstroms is [O III] 5007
